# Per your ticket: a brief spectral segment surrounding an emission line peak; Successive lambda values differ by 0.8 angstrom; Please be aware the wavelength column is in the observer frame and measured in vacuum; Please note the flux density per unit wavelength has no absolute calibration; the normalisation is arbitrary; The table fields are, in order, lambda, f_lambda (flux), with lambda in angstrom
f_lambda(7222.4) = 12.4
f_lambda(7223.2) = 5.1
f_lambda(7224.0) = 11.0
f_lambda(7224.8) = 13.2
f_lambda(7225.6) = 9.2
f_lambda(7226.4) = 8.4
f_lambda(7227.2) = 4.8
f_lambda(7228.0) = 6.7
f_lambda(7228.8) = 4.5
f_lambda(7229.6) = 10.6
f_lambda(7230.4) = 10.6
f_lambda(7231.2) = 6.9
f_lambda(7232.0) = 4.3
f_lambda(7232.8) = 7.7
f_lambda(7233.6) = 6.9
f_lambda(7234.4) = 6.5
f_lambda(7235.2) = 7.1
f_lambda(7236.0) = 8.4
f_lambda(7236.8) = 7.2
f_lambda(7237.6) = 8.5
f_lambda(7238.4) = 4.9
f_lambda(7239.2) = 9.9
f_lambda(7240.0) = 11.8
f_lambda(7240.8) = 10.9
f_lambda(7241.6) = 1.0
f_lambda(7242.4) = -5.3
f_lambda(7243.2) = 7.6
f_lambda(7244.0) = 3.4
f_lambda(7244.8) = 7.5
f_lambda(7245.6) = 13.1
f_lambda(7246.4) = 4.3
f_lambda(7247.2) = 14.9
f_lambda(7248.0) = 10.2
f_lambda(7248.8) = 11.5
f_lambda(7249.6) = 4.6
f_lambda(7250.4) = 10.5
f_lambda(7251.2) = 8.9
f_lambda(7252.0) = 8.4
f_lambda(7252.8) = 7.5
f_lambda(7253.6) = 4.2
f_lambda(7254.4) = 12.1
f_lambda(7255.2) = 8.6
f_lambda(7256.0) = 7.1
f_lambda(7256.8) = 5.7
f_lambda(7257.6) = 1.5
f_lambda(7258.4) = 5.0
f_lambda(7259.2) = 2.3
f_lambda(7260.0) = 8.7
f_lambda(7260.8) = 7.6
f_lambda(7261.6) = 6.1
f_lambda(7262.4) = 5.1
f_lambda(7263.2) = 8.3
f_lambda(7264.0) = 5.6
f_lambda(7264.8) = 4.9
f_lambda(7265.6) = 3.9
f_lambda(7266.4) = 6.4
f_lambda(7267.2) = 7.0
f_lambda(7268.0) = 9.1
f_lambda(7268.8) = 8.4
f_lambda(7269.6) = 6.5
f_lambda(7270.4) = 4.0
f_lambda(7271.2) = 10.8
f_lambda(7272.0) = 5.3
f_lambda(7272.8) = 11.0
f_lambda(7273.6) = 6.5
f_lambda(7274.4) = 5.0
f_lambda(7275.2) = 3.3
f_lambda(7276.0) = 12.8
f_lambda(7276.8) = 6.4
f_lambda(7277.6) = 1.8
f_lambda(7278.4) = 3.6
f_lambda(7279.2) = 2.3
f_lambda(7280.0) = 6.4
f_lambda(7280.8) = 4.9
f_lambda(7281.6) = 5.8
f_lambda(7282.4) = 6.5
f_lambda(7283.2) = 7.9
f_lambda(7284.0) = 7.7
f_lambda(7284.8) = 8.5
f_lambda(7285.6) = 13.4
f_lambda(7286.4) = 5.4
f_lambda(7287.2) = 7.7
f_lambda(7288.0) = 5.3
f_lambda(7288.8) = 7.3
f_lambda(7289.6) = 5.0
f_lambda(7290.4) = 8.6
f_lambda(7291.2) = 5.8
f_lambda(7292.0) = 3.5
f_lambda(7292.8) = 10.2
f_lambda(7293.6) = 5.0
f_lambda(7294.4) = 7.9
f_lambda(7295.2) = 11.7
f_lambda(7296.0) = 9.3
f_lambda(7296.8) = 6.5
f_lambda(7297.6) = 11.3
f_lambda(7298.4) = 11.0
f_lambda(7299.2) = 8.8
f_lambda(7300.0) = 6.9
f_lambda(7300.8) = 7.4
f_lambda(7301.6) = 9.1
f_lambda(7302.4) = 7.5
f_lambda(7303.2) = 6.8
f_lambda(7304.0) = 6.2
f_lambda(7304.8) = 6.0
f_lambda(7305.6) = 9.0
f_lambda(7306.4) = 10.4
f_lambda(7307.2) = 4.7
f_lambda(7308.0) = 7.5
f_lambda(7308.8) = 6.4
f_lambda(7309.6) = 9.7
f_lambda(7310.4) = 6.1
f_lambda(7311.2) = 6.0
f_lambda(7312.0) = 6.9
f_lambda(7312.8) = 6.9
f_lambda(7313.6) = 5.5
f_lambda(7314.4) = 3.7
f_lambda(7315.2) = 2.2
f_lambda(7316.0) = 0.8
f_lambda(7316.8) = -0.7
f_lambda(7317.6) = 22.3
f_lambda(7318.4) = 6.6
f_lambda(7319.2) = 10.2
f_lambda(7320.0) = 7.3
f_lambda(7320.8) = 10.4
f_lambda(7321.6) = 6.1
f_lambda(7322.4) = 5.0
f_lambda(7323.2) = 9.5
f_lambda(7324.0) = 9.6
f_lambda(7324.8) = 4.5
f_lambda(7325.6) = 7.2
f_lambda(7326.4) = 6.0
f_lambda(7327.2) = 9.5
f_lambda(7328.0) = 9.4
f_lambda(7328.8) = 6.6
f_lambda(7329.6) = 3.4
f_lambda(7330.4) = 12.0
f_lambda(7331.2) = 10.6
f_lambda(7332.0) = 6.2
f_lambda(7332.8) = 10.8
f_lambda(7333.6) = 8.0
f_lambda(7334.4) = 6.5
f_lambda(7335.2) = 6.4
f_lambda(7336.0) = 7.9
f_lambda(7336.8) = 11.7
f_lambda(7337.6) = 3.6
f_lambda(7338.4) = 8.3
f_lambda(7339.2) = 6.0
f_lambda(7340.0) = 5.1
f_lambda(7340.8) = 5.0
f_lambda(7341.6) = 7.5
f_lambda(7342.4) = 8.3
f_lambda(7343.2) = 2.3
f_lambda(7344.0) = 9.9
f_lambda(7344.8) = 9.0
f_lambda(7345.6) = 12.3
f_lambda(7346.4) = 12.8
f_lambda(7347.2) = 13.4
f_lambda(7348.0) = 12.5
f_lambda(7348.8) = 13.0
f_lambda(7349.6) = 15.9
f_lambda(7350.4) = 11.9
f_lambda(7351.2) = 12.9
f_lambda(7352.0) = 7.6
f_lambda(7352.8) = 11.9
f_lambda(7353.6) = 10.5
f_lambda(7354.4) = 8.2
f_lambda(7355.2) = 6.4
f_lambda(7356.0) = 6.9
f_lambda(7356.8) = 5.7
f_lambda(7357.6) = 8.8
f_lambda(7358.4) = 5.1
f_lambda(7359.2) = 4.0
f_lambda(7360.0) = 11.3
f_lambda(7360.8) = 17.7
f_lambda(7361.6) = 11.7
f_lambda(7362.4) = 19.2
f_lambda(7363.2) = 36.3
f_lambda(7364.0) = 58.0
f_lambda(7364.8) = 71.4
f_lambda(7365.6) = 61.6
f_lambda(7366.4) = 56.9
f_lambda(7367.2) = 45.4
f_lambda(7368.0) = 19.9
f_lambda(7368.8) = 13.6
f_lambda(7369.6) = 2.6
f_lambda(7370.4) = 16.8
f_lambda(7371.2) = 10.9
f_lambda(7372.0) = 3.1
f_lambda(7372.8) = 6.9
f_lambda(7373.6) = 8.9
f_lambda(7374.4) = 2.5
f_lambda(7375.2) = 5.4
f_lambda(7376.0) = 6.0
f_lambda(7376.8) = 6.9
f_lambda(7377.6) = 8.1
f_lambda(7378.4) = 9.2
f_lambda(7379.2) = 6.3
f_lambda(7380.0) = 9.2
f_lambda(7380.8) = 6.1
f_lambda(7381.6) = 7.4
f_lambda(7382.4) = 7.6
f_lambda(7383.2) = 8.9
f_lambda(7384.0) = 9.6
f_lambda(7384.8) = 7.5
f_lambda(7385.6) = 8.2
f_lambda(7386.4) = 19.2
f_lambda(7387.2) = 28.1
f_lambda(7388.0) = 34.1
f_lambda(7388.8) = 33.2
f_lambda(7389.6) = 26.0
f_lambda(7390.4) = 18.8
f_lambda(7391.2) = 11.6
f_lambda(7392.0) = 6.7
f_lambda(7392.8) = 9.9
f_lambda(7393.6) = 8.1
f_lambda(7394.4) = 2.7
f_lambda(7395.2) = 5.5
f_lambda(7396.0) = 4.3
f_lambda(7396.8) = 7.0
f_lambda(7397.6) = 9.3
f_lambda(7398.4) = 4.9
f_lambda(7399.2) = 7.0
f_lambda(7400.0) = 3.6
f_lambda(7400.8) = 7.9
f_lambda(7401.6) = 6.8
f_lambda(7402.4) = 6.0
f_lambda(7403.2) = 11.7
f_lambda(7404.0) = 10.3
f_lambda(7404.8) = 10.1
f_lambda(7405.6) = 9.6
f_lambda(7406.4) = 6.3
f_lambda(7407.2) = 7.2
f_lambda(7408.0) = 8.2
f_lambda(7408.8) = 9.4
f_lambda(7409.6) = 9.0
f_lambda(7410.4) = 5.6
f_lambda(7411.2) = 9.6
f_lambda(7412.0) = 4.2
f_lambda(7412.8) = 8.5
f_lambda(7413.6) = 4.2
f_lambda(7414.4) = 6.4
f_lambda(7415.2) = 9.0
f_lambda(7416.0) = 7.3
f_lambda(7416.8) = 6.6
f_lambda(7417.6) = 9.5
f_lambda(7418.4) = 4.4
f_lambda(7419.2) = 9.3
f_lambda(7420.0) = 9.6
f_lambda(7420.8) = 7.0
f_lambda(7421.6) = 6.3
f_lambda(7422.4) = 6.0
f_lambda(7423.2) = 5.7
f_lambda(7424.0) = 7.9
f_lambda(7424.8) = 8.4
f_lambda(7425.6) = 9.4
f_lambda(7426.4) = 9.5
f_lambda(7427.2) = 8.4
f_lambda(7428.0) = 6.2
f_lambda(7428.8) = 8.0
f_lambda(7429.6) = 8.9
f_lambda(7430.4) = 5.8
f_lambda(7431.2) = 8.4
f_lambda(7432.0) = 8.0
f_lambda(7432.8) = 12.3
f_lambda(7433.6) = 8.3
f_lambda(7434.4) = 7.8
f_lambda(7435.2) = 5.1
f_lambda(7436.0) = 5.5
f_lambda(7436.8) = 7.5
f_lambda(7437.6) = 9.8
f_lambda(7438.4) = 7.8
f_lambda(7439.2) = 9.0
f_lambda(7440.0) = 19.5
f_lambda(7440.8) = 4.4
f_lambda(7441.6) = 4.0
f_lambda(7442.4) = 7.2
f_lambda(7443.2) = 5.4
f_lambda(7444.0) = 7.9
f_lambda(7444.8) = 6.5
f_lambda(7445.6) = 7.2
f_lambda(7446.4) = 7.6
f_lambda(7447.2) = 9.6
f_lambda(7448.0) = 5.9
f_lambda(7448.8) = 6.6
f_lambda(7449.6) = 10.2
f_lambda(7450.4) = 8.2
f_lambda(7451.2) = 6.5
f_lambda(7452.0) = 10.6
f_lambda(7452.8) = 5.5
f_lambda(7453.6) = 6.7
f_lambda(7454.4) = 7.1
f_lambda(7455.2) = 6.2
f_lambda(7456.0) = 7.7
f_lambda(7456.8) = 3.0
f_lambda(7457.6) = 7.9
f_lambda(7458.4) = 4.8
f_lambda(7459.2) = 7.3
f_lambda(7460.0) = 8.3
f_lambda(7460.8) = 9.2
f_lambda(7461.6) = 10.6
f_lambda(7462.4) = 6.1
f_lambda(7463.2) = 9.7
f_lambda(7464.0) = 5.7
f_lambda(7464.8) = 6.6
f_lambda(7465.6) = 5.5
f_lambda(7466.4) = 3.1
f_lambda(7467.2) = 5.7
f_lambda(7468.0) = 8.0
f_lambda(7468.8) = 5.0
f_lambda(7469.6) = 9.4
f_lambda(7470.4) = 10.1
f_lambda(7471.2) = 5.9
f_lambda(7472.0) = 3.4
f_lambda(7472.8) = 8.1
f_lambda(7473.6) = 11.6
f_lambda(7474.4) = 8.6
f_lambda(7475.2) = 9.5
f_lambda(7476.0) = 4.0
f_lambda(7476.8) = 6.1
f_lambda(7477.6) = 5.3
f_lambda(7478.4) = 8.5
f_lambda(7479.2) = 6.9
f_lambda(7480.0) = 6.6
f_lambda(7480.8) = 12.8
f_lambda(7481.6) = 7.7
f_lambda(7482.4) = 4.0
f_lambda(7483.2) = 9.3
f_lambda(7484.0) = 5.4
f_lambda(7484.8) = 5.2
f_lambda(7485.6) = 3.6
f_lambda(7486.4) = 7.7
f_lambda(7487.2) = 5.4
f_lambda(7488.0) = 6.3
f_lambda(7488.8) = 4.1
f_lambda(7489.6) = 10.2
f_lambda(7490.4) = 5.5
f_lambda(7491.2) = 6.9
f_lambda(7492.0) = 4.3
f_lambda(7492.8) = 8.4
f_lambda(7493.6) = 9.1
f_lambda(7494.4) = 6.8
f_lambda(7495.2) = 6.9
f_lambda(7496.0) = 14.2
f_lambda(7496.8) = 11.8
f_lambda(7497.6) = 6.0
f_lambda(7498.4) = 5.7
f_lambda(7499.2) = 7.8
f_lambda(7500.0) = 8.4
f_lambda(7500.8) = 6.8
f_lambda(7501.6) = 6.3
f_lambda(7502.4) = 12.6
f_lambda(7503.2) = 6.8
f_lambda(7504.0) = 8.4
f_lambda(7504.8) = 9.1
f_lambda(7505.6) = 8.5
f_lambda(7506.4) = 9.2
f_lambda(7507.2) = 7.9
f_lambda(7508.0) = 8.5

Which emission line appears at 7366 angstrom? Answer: Halpha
